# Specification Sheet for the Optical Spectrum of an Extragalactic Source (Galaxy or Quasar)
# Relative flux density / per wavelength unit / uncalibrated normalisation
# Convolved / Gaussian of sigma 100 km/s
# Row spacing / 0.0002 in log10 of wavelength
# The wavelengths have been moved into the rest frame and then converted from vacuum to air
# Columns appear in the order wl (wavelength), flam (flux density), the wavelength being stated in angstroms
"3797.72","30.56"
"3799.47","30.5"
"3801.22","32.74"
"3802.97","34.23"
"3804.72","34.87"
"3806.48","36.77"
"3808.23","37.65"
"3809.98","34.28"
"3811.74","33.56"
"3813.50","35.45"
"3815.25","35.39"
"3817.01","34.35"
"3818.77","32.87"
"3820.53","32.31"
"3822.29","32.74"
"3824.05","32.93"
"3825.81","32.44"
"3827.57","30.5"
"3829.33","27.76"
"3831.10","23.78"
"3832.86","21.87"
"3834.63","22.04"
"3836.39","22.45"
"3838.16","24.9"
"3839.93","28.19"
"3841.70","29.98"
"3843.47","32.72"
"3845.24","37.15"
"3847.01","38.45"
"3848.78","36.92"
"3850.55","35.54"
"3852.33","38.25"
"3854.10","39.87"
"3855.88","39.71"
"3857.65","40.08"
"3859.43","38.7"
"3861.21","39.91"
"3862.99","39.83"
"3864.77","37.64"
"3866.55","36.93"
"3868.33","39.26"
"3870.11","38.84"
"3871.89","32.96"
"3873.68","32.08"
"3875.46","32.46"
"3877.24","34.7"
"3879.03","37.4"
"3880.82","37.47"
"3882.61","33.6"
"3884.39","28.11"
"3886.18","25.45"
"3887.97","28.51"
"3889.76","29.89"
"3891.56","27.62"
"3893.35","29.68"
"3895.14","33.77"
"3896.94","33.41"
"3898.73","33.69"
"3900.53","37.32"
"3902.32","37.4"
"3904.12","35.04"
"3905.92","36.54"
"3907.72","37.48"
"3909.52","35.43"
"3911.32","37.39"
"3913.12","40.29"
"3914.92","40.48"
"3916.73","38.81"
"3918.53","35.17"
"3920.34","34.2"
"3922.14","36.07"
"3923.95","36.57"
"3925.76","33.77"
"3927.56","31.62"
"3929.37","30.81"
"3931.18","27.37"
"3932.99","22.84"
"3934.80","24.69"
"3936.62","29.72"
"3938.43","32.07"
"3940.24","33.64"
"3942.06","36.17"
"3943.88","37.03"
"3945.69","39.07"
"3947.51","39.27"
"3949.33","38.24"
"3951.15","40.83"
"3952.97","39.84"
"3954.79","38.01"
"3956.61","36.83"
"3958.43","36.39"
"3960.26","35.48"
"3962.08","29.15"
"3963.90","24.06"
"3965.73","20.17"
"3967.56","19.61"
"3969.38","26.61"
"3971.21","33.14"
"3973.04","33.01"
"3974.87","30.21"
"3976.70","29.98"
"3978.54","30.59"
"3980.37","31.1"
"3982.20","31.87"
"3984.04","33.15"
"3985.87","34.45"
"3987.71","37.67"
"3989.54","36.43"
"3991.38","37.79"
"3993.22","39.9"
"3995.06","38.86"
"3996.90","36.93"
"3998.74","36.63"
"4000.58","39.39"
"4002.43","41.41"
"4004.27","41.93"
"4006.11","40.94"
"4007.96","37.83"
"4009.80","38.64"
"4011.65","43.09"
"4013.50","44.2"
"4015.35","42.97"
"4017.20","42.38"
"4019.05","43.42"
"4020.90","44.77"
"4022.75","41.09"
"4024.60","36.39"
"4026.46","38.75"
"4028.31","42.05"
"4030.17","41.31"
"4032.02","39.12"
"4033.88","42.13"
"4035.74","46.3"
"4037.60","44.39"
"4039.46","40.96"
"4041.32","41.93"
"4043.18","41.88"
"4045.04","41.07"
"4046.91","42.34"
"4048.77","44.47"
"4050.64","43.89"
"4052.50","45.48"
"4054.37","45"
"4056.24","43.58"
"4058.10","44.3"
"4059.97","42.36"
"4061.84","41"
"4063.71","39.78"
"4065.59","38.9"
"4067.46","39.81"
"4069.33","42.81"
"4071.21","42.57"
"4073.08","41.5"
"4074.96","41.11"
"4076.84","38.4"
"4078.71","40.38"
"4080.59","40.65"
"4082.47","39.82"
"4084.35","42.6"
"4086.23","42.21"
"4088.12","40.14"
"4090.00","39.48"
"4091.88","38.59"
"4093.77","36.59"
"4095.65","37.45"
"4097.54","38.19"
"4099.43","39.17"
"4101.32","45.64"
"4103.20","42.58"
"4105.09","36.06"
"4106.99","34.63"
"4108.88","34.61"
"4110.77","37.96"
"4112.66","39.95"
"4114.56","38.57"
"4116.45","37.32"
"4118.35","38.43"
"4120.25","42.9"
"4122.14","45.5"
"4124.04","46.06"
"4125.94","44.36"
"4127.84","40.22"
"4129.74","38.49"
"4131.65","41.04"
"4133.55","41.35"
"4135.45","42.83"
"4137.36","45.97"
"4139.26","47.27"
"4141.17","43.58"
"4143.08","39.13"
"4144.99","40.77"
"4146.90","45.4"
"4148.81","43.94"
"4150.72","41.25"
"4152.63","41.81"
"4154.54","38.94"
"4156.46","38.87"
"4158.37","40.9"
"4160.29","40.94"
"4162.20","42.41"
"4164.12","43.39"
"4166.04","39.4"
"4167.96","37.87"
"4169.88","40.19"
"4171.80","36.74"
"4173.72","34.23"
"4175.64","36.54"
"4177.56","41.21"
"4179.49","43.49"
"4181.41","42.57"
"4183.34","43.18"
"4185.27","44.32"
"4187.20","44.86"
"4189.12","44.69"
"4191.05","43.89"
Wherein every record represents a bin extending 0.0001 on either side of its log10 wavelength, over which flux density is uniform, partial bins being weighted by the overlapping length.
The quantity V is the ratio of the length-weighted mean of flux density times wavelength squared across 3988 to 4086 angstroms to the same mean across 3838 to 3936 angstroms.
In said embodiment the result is 1.29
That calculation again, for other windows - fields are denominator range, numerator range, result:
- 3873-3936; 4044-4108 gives 1.34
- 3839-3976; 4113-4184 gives 1.36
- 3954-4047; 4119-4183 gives 1.20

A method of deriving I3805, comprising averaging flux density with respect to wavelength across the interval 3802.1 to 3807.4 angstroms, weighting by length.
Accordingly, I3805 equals 35.3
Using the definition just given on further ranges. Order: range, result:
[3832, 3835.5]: 21.9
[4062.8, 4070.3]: 40.3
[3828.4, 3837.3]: 23.6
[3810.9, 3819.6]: 34.3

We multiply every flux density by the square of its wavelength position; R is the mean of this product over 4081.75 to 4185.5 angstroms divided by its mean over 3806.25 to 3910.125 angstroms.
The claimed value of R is 1.39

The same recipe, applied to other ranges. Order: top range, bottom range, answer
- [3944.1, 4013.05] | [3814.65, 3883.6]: 1.11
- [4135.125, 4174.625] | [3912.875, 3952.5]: 1.33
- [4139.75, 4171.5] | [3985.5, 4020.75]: 1.11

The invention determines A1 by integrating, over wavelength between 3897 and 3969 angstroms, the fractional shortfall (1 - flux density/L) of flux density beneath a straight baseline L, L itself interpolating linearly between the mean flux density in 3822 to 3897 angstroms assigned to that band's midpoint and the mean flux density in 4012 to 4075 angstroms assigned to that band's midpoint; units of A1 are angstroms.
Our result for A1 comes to 5.0 angstroms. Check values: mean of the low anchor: 32.9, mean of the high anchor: 42.2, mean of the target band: 34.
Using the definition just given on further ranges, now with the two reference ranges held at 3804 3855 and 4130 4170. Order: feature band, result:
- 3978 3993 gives 1.0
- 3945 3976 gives 2.8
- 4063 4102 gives -0.5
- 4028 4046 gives -1.7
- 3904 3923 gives -1.3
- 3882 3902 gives 1.7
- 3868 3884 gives -0.7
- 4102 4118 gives 1.1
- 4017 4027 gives -0.8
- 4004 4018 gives -1.4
